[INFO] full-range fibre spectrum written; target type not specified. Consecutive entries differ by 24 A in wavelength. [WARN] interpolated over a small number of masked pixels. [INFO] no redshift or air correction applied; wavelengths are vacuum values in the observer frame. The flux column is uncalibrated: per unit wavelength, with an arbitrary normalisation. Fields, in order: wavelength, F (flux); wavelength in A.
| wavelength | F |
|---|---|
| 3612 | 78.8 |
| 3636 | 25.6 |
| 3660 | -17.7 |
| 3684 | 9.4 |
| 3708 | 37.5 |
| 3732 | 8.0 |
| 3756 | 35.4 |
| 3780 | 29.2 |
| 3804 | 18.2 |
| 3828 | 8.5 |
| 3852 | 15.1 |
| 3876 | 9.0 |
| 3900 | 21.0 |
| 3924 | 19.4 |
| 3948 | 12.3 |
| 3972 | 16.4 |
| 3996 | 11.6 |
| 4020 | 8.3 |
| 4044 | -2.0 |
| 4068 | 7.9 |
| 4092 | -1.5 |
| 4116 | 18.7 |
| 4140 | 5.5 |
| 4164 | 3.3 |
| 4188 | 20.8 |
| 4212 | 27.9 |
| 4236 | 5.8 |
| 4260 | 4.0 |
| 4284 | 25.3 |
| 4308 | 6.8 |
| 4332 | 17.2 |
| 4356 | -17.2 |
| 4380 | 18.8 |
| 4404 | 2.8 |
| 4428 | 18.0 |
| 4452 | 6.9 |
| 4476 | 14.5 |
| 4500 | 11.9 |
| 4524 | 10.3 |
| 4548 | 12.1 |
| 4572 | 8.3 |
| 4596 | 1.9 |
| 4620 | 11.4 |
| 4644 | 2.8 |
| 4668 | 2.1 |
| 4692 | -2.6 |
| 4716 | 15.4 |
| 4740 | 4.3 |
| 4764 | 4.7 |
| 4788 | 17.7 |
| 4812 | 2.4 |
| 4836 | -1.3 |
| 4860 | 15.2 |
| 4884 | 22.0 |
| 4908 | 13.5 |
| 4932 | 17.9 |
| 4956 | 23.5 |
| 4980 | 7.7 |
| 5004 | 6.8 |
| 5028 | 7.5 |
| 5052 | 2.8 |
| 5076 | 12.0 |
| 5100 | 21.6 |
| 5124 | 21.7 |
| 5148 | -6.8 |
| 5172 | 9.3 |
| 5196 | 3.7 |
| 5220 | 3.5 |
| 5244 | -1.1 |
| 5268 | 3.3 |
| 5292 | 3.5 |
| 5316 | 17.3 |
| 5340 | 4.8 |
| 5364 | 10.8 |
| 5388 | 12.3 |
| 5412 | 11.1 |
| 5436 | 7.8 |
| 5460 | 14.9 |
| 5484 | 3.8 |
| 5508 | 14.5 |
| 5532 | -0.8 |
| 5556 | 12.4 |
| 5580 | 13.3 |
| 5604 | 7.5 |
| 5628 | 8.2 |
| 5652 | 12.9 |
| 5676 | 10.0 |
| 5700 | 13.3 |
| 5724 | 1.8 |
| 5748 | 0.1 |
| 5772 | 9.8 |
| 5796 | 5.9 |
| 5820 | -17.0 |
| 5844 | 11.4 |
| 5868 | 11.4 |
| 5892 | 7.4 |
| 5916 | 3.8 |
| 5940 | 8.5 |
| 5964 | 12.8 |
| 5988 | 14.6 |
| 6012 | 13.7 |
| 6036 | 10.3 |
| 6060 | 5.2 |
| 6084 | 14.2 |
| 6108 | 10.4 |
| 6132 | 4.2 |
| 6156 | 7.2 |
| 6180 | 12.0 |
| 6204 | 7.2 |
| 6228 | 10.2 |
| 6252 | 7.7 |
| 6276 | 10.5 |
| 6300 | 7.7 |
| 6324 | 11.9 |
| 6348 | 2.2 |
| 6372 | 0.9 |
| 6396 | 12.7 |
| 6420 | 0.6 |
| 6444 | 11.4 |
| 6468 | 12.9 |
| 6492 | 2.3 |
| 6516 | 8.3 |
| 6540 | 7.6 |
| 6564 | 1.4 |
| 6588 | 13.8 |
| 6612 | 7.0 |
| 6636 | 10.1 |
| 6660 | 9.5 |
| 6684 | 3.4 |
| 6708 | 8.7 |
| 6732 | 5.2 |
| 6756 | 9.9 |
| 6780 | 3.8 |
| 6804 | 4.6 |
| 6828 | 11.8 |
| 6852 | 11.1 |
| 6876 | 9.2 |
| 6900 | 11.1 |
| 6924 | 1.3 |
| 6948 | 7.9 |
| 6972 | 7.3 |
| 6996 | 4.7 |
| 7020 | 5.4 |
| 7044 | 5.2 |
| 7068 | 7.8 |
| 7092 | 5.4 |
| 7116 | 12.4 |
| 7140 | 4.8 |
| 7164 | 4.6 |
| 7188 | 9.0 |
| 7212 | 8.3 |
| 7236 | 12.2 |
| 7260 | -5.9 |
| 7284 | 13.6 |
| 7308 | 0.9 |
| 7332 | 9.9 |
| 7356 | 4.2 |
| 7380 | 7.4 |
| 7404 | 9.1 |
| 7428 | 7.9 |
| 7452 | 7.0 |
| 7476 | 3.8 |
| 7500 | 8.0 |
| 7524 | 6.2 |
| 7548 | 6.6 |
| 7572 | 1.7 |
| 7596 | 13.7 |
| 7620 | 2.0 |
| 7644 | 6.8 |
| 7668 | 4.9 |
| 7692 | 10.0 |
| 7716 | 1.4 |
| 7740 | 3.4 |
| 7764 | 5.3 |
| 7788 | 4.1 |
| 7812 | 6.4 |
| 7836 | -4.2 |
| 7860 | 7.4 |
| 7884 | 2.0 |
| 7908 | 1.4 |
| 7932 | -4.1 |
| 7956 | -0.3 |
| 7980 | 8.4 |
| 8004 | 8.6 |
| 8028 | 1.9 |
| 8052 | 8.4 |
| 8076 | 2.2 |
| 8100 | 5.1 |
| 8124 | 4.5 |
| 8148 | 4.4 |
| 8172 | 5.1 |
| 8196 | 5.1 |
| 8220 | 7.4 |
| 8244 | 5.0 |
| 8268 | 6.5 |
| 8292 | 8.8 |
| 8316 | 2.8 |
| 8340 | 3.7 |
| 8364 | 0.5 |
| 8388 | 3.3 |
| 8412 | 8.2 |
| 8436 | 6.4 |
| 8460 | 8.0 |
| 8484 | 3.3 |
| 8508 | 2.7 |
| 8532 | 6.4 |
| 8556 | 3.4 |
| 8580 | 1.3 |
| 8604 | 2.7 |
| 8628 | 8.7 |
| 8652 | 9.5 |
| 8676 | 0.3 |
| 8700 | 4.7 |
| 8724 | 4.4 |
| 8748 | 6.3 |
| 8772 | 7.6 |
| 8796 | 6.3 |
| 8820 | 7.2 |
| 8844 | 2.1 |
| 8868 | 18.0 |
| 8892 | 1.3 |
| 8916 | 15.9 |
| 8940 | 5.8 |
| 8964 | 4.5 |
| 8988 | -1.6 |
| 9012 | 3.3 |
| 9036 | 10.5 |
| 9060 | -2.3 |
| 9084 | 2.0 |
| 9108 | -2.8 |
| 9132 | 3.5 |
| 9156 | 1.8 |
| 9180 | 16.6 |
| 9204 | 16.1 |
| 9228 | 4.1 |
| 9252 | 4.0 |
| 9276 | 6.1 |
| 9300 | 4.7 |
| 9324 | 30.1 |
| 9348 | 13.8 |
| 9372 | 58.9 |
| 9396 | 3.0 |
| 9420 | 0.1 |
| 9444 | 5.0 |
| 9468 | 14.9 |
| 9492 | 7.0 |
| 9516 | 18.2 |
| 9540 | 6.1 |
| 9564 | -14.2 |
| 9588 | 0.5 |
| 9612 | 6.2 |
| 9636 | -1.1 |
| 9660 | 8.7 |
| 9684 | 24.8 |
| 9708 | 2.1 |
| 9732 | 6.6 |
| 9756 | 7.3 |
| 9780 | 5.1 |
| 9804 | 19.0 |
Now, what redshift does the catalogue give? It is 1.47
